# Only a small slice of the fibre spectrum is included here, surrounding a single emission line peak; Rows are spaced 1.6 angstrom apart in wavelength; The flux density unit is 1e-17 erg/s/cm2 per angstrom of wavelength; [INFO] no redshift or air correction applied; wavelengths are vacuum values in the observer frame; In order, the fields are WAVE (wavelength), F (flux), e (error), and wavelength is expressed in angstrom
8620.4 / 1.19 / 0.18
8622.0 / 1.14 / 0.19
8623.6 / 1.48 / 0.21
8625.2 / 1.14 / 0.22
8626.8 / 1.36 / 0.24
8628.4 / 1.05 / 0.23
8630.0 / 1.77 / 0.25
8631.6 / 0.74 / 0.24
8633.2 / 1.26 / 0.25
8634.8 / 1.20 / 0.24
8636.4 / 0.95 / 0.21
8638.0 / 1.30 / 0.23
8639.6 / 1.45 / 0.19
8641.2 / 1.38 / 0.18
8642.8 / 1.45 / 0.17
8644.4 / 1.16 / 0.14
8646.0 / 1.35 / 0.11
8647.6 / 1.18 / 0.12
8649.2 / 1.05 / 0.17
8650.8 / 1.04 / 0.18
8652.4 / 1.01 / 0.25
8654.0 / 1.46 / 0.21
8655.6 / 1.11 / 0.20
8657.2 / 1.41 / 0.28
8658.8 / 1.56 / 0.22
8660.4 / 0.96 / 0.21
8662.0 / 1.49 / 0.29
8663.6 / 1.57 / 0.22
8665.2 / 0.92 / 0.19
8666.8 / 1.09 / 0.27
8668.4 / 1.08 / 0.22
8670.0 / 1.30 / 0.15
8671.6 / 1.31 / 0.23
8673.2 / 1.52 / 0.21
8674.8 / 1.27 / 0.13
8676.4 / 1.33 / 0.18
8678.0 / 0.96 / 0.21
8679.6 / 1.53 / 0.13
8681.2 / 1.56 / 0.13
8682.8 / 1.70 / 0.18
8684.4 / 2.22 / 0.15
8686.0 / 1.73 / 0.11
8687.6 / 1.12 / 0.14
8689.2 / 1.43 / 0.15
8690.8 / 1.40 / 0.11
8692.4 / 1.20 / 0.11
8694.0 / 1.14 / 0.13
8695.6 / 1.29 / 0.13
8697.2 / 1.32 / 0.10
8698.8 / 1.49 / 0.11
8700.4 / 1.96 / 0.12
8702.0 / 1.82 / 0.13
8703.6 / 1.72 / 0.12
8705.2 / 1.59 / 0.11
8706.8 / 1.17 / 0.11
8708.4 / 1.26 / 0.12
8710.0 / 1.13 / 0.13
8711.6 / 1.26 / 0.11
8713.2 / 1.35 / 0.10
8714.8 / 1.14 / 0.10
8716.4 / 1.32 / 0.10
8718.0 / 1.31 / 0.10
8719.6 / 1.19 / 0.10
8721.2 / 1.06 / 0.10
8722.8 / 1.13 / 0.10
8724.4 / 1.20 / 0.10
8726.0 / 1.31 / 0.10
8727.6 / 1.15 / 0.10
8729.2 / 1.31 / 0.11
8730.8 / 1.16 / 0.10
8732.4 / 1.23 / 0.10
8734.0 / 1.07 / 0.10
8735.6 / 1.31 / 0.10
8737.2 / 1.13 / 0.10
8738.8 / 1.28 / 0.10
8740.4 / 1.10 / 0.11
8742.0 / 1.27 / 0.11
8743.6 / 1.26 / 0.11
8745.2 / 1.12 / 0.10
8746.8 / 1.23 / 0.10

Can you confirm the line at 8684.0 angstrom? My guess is [S II] 6716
